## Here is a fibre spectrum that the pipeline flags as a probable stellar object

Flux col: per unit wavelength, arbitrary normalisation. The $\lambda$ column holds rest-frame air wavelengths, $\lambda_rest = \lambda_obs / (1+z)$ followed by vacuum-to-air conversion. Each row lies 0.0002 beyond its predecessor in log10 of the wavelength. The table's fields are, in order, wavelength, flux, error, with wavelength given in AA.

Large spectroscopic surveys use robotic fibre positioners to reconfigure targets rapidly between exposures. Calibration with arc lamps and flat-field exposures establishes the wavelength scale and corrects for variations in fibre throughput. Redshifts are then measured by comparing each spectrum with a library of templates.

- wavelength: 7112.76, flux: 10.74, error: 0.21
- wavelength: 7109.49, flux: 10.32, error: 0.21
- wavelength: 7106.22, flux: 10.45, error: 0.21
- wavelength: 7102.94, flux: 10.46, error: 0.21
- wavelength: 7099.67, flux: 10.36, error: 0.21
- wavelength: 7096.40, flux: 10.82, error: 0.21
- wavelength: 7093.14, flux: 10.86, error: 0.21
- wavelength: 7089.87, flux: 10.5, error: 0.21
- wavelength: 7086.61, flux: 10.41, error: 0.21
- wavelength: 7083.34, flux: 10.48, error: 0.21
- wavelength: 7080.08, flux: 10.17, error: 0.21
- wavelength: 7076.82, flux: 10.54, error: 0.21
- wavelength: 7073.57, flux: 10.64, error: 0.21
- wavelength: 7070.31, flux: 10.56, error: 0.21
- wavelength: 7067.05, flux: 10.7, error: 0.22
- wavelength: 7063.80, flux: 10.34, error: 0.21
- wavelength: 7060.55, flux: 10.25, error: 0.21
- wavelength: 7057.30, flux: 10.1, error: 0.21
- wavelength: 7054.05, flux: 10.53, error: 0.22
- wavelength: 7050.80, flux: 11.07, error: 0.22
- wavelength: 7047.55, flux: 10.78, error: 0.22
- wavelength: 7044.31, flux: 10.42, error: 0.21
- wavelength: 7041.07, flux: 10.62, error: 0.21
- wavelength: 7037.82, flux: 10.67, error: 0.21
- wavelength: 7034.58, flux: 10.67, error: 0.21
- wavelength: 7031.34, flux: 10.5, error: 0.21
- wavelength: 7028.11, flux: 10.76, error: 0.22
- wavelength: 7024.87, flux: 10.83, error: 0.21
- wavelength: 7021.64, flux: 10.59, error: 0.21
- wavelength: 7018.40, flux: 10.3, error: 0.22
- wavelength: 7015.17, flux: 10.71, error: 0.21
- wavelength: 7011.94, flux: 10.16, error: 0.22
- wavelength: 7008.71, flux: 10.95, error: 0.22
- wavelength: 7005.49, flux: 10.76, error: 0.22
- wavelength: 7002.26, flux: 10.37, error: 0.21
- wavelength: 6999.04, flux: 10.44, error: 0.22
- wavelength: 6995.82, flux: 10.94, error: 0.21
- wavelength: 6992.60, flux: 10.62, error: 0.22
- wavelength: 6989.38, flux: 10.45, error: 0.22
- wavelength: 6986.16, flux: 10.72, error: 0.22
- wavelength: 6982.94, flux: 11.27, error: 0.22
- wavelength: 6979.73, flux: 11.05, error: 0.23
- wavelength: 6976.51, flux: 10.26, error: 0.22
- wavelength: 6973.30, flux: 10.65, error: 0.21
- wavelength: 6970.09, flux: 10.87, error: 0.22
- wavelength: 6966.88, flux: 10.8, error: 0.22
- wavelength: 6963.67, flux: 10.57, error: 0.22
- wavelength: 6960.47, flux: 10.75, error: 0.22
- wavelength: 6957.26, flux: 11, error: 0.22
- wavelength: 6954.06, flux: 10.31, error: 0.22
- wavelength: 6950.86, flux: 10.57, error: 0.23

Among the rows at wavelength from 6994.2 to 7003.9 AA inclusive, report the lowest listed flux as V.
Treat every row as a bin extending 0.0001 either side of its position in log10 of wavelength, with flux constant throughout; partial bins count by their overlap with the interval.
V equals 10.37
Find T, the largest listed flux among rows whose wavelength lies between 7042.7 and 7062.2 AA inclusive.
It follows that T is 11.07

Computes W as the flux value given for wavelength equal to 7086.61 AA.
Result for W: 10.41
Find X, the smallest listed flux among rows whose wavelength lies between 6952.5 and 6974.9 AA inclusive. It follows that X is 10.31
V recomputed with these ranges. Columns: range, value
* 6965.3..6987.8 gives 10.26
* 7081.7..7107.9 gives 10.36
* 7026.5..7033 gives 10.5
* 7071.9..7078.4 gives 10.54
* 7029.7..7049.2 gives 10.42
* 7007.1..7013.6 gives 10.16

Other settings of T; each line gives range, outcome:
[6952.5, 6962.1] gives 11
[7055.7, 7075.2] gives 10.7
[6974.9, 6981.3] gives 11.05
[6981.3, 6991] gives 11.27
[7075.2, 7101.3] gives 10.86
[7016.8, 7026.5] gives 10.83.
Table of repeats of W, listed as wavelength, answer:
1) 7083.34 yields 10.48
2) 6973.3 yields 10.65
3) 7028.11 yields 10.76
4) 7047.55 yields 10.78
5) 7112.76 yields 10.74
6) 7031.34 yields 10.5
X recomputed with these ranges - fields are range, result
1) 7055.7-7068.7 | 10.1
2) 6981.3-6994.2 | 10.45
